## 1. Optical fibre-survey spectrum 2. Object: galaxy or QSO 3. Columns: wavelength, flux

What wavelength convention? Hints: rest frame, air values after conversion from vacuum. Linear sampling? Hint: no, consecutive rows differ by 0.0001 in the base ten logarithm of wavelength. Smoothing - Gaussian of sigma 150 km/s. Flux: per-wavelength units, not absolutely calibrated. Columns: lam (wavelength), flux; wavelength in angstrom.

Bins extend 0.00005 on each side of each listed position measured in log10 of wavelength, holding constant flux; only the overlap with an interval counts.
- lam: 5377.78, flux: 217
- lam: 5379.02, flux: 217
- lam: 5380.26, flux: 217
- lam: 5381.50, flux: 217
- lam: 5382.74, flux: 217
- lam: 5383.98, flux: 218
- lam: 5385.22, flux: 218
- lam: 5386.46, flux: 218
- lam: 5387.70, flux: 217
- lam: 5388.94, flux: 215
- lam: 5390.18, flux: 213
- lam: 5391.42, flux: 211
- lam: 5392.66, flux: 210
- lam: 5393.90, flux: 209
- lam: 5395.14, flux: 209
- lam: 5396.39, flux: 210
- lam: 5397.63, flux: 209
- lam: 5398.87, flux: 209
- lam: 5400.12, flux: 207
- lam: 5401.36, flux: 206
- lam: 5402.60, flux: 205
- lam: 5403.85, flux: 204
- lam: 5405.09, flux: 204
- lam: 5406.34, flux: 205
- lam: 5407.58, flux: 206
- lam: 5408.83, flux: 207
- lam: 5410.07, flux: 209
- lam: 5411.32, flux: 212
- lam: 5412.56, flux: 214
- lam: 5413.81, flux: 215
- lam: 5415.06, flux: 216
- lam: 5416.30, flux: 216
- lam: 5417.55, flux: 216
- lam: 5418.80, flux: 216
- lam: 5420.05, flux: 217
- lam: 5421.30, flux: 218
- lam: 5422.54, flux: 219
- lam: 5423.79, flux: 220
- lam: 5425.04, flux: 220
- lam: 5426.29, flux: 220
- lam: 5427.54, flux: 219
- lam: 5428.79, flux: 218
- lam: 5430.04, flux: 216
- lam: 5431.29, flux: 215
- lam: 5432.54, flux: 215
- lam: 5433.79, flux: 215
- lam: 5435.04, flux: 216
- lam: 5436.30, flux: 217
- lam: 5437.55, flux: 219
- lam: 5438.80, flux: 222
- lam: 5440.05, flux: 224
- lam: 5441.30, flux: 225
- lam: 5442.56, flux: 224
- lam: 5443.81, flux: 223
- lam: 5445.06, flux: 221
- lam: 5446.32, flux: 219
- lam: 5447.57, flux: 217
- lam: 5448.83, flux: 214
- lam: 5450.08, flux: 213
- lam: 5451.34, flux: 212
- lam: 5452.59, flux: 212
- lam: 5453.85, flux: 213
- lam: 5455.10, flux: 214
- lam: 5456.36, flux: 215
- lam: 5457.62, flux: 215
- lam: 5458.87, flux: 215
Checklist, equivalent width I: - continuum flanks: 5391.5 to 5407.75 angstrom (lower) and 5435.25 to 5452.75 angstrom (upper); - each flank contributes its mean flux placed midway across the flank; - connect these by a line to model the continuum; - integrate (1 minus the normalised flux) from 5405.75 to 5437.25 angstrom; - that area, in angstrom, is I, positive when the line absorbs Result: -0.32 angstrom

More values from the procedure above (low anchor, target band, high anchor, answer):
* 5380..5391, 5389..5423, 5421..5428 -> 1.1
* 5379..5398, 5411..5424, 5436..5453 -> 0.0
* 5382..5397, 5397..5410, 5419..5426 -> 0.6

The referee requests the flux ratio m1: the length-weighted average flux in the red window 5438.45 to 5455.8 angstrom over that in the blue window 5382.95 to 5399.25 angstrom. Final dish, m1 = 1.0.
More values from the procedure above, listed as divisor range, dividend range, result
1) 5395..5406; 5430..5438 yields 1.04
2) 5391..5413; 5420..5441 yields 1.05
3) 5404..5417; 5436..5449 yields 1.05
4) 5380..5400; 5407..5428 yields 1.01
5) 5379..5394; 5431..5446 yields 1.02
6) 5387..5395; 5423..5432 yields 1.03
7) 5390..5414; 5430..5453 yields 1.05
